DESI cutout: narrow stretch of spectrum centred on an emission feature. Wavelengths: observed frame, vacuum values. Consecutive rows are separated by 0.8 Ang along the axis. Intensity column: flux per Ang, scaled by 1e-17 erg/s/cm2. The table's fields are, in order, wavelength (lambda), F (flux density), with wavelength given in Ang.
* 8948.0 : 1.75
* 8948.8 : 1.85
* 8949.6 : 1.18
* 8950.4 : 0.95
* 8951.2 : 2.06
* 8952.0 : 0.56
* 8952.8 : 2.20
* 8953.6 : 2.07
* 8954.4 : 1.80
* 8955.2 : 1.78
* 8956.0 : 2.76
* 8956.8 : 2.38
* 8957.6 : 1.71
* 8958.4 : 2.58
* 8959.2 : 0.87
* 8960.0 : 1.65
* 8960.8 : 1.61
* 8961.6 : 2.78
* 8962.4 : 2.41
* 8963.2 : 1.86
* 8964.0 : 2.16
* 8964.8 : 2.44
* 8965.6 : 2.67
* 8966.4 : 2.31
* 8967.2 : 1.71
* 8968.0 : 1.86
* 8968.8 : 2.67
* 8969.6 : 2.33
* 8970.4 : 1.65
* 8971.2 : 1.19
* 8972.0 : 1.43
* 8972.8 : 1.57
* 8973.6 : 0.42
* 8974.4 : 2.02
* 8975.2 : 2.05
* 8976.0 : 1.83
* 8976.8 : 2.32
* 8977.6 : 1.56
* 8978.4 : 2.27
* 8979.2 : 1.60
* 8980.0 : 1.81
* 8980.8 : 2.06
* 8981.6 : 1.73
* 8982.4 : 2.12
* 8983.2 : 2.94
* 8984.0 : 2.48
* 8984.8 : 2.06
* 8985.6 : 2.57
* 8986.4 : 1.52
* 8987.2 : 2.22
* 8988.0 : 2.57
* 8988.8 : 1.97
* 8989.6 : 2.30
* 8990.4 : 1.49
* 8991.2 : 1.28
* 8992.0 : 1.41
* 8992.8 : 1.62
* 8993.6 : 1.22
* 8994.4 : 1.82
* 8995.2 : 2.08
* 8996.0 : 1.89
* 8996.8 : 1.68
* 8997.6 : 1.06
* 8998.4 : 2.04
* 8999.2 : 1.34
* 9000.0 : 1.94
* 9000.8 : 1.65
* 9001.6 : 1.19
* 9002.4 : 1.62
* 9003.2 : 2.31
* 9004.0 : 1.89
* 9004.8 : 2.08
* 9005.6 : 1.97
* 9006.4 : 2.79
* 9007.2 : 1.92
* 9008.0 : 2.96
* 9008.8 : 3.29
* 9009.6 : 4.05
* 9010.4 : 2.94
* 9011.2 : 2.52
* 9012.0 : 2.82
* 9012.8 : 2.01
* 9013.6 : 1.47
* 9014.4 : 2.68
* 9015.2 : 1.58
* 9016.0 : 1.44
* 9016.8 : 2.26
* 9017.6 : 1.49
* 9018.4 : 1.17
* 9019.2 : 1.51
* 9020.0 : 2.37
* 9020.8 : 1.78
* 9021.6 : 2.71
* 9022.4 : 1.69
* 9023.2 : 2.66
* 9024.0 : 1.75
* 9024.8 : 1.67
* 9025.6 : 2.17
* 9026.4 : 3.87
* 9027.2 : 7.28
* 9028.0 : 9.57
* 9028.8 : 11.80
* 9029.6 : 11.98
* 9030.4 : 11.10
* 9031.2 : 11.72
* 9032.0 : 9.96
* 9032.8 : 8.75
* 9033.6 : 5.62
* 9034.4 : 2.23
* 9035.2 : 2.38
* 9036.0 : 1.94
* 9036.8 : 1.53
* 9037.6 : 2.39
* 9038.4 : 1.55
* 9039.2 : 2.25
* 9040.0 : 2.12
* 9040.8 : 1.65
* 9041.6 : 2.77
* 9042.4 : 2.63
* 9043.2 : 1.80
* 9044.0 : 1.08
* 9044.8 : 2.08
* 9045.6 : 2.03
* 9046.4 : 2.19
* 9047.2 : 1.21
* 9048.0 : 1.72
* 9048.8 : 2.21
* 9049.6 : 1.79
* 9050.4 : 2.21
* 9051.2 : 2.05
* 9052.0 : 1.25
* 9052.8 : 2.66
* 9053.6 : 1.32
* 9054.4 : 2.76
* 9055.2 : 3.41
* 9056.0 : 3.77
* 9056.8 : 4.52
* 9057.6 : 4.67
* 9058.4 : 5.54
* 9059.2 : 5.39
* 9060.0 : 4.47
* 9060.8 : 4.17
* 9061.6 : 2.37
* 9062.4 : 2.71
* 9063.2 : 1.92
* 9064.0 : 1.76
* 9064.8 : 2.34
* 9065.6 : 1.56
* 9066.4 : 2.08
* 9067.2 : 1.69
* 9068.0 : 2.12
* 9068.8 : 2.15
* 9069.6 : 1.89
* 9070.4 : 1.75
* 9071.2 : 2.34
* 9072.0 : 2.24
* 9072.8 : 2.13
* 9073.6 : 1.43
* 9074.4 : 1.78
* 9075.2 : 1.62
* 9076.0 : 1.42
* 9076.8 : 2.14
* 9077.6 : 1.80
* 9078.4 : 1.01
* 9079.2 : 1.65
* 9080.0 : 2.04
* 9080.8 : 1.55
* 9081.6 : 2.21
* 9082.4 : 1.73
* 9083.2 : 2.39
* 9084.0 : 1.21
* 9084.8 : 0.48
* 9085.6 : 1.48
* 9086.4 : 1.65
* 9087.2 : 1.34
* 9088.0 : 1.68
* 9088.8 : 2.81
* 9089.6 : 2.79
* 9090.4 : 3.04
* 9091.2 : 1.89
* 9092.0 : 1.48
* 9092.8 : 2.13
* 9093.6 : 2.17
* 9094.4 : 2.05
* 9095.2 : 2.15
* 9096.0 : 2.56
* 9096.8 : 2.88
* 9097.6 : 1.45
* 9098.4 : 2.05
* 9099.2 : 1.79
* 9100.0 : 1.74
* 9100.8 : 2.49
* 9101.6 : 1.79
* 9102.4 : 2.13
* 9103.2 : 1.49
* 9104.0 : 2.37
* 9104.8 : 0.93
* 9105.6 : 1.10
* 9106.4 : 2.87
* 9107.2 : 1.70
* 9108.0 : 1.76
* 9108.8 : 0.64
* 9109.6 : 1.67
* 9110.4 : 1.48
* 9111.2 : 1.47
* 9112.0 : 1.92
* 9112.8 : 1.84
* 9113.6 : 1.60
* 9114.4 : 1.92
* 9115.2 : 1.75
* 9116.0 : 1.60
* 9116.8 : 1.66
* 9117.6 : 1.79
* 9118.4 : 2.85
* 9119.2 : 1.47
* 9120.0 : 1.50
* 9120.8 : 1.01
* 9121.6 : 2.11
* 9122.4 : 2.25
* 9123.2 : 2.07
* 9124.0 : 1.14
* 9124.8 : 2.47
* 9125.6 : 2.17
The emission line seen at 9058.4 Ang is [N II] 6583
